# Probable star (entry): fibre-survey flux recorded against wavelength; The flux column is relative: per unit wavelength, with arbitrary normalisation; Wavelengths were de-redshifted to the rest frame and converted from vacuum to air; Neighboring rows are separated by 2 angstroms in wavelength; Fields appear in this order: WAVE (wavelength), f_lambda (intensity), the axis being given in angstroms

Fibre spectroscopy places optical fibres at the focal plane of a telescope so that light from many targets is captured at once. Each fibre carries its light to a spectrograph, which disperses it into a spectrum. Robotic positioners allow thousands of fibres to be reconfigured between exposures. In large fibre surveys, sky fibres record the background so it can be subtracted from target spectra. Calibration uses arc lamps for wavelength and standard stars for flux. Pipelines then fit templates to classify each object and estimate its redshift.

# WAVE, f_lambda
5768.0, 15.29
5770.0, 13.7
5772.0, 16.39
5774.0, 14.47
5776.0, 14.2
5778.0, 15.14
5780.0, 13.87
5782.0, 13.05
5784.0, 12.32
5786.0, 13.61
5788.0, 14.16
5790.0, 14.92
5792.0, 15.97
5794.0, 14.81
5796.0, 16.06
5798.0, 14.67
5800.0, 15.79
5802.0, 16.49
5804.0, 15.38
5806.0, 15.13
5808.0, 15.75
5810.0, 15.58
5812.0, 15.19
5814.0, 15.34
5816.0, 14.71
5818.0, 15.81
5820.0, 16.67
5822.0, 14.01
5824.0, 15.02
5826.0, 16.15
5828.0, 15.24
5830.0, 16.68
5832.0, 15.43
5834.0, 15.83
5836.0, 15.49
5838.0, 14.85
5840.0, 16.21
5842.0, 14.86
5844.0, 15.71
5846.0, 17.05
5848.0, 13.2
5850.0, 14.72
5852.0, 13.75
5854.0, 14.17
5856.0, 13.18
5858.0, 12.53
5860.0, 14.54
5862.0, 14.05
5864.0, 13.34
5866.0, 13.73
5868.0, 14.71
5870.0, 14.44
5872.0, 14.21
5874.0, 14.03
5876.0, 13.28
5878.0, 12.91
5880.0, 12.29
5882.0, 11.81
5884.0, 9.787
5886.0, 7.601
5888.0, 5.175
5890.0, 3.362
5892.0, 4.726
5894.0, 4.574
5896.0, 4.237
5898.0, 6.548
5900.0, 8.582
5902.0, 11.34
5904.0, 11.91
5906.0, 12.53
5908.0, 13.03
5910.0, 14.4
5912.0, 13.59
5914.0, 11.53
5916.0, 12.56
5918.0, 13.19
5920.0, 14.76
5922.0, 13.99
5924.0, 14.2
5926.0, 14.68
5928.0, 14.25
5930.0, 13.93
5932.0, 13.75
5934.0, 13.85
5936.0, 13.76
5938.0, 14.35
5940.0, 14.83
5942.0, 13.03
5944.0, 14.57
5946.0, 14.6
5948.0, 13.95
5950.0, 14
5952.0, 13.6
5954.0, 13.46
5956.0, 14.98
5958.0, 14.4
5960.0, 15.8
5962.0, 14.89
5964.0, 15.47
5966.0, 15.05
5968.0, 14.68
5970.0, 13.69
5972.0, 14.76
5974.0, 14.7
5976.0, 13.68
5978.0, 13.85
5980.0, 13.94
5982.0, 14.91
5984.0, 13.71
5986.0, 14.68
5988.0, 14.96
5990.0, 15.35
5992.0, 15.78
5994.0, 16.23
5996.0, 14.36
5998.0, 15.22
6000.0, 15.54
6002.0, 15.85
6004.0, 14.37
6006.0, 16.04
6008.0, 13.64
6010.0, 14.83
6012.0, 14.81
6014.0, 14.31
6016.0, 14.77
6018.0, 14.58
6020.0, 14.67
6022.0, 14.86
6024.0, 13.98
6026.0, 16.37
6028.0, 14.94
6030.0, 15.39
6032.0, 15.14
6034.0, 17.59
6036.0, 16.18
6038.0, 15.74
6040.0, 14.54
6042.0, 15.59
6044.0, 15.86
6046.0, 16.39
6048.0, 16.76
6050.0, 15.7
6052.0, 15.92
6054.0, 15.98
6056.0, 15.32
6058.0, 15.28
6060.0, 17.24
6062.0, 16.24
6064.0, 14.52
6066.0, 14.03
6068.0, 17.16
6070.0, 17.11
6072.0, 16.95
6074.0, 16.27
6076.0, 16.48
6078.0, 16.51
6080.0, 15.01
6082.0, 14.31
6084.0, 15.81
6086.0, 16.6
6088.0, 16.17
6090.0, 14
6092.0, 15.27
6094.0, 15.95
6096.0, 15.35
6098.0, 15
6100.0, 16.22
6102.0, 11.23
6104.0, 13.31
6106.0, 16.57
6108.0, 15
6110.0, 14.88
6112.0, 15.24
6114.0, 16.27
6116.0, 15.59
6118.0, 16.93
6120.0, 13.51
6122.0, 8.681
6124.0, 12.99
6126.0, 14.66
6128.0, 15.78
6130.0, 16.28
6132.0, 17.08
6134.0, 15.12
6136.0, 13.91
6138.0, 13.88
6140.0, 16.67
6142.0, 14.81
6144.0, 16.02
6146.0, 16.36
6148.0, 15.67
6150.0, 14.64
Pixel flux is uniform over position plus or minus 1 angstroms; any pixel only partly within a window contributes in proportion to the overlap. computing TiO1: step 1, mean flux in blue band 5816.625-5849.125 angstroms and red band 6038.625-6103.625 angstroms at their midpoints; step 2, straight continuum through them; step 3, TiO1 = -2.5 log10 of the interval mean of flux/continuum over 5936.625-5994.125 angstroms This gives 0.08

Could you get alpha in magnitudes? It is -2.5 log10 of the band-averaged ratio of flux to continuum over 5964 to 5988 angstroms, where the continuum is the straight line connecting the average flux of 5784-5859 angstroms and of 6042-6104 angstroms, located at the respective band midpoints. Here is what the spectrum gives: 0.075 mag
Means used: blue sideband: 15.1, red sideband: 15.6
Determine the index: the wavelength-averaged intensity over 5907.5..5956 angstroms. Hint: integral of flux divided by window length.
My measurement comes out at 13.9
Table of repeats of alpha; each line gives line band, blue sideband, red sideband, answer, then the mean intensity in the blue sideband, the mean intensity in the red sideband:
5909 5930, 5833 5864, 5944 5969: 0.07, 14.6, 14.6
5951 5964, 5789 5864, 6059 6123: 0.05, 15.1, 15.3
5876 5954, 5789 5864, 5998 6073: 0.28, 15.1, 15.5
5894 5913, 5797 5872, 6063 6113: 0.41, 15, 15.4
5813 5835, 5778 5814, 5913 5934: -0.07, 14.9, 13.7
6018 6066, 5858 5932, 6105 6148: -0.13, 11.6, 15.1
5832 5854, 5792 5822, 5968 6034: 0.02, 15.5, 14.8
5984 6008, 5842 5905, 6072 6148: -0.13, 11.5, 15.2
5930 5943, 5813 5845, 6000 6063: 0.11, 15.5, 15.4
